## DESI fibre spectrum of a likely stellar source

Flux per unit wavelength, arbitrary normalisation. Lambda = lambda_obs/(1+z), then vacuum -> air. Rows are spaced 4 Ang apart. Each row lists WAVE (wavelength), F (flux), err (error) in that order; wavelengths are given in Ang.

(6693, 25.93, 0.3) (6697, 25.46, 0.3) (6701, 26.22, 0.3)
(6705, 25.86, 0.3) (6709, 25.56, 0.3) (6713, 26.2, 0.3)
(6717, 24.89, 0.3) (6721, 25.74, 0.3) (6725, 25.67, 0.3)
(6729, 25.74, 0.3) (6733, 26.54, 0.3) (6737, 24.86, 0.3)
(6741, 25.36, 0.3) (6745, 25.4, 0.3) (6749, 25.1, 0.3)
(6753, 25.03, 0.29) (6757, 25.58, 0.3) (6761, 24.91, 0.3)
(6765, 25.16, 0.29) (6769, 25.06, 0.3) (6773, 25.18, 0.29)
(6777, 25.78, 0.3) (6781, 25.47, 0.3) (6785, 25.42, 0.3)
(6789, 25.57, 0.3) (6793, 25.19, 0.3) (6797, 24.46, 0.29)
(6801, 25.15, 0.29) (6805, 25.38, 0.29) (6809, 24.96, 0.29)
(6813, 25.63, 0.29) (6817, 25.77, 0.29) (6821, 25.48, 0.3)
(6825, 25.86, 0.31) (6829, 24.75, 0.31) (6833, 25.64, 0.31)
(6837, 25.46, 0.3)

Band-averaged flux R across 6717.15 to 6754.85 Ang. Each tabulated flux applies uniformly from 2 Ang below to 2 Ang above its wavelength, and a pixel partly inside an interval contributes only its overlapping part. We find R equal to 25.5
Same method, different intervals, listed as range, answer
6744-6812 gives 25.2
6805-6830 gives 25.4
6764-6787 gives 25.4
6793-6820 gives 25.2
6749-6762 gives 25.2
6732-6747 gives 25.5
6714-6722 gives 25.4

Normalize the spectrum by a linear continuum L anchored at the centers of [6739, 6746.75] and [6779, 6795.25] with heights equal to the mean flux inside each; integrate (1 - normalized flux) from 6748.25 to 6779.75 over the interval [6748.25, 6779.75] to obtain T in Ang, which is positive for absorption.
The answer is 0.19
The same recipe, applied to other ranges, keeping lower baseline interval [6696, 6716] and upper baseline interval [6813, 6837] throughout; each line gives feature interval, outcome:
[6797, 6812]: 0.27 Ang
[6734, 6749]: 0.26 Ang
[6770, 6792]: 0.15 Ang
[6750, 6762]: 0.24 Ang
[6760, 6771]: 0.26 Ang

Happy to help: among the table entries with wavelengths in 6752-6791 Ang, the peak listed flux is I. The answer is 25.78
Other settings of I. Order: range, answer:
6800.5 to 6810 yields 25.38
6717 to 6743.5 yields 26.54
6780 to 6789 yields 25.57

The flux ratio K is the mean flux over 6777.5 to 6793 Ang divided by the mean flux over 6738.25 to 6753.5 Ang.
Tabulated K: 1.0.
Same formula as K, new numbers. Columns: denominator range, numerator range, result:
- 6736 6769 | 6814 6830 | 1.01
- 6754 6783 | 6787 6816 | 1.00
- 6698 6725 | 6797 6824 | 0.99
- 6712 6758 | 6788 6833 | 0.99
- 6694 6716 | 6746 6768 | 0.97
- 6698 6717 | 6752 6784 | 0.98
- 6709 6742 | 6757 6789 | 0.99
